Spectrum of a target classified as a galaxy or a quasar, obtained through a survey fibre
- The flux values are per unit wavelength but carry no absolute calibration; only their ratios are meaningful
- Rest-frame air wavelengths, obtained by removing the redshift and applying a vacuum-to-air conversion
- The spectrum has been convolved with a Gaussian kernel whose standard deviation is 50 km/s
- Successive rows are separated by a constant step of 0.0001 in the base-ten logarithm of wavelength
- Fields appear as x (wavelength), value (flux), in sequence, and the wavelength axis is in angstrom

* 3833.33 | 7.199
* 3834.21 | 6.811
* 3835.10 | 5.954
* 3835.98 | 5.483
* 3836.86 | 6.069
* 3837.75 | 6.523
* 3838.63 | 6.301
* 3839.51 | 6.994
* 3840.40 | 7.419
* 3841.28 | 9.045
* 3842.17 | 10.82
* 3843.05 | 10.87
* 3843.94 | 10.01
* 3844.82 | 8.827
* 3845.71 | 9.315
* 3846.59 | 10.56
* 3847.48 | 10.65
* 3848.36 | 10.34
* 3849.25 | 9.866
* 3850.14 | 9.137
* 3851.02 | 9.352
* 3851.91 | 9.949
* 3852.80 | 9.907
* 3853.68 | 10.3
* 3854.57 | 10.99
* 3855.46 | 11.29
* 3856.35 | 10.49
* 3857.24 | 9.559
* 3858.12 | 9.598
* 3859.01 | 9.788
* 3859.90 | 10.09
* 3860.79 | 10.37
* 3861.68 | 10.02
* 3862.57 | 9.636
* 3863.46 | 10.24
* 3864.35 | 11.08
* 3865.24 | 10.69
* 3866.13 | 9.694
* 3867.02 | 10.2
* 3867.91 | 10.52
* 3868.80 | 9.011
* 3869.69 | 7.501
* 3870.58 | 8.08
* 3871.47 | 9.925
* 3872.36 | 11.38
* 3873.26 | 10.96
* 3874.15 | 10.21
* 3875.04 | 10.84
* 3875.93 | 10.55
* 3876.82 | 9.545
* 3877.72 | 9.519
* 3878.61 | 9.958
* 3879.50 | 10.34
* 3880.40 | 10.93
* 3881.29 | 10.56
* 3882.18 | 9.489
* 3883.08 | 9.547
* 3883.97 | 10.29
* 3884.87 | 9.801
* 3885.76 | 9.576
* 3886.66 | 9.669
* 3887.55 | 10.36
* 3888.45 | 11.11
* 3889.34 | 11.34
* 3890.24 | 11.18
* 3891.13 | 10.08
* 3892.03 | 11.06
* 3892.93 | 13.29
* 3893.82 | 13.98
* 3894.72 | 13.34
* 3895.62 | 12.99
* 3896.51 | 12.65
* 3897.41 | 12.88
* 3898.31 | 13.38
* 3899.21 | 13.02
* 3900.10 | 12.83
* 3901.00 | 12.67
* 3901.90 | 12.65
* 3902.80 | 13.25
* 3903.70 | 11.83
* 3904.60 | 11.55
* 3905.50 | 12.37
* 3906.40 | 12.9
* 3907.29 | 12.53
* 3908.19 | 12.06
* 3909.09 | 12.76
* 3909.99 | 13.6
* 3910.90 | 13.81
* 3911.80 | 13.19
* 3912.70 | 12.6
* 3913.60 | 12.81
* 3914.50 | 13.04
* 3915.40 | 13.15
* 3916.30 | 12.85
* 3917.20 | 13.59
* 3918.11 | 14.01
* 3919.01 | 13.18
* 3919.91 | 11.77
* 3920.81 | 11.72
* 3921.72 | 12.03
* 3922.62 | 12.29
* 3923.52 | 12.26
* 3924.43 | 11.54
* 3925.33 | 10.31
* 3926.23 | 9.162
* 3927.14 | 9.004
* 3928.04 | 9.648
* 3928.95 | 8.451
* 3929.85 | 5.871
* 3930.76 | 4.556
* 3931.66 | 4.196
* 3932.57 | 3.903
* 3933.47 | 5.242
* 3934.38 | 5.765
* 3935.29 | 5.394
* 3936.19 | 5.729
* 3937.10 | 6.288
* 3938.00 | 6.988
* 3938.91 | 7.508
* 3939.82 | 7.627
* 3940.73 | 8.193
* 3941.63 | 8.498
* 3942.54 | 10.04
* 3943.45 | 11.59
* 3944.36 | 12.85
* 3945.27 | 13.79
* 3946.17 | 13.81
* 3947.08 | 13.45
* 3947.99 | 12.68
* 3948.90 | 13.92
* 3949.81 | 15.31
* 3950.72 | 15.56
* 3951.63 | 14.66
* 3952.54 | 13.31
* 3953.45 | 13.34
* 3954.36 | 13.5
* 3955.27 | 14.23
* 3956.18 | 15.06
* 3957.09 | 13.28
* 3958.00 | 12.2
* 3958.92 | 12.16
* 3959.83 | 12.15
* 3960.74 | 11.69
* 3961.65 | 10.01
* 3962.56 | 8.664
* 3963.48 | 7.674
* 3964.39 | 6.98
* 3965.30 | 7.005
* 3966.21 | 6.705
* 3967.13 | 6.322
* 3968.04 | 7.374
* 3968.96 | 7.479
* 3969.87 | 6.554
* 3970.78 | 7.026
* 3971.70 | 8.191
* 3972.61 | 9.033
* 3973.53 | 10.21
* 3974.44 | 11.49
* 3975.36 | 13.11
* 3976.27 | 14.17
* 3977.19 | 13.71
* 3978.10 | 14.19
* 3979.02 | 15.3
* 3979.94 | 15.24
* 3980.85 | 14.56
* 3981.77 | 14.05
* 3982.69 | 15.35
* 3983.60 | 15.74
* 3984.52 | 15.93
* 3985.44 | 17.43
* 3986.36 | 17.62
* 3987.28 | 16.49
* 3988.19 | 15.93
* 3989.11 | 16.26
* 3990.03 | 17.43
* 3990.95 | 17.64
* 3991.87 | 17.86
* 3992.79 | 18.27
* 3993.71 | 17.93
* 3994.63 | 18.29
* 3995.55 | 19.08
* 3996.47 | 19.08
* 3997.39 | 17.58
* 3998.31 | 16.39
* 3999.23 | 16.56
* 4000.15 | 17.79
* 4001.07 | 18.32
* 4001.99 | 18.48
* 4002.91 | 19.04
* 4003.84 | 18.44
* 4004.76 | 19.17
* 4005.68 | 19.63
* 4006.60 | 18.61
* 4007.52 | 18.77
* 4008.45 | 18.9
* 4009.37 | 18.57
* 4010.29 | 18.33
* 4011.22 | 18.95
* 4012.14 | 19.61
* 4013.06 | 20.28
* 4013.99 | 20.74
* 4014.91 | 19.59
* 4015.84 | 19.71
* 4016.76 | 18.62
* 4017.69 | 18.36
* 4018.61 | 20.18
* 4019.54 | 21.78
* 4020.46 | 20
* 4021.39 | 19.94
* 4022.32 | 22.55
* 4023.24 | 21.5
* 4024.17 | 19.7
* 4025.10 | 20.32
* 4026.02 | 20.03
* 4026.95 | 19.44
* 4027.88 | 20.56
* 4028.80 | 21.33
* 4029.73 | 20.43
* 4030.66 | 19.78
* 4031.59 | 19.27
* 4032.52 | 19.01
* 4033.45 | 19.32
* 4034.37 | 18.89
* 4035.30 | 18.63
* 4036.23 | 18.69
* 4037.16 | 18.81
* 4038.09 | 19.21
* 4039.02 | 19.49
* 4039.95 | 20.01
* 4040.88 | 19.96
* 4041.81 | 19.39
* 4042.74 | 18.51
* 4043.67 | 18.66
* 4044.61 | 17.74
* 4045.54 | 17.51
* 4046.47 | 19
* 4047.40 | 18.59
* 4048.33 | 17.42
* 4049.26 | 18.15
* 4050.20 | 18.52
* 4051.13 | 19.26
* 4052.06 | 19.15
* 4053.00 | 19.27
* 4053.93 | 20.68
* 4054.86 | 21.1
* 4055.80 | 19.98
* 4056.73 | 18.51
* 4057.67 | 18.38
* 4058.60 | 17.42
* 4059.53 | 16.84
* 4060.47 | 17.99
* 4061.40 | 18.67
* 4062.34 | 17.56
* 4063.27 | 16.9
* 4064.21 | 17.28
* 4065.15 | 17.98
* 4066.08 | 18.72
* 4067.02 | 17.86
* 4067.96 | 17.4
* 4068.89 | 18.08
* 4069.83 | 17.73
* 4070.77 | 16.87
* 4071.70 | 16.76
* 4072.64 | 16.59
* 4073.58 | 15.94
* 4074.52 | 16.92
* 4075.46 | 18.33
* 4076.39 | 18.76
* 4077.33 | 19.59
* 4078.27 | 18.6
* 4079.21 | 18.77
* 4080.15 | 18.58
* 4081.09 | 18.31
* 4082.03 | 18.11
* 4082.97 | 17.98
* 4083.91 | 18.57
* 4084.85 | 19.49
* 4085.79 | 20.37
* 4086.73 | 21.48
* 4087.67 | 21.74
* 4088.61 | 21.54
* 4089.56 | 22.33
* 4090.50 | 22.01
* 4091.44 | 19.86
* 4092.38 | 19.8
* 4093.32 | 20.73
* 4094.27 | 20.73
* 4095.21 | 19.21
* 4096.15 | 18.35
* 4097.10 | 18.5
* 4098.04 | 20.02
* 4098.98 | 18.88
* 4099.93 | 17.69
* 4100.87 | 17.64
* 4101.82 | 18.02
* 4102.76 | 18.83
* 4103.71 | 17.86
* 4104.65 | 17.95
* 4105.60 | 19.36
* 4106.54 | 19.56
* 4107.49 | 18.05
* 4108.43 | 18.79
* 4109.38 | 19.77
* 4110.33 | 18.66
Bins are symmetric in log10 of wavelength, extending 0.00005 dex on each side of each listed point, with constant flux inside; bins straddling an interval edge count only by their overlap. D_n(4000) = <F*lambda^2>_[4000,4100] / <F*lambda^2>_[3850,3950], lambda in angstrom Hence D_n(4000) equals 1.93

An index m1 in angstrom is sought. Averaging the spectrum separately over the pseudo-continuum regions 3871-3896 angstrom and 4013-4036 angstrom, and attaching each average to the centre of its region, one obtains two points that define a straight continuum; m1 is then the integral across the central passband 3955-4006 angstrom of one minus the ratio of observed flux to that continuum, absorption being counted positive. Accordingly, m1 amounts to 9.7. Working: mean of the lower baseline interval 10.8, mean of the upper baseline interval 20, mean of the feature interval 14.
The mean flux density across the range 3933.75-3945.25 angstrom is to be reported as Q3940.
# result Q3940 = 8.21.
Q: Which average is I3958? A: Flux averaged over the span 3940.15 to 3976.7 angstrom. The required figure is 11.1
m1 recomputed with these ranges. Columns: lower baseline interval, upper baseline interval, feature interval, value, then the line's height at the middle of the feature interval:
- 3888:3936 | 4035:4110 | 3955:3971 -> 4.7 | 13.6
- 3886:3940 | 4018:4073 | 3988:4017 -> -3.8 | 16.3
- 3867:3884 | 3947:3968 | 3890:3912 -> -4.6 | 10.5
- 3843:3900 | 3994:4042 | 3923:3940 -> 8.1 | 14.1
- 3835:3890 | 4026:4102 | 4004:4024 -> -3.7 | 16.6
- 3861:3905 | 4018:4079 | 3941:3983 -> 8.7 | 14.7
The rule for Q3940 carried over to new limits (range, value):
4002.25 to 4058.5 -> 19.4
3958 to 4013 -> 14.6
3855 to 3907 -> 10.9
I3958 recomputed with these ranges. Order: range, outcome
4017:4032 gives 20.3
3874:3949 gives 10.8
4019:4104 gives 19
